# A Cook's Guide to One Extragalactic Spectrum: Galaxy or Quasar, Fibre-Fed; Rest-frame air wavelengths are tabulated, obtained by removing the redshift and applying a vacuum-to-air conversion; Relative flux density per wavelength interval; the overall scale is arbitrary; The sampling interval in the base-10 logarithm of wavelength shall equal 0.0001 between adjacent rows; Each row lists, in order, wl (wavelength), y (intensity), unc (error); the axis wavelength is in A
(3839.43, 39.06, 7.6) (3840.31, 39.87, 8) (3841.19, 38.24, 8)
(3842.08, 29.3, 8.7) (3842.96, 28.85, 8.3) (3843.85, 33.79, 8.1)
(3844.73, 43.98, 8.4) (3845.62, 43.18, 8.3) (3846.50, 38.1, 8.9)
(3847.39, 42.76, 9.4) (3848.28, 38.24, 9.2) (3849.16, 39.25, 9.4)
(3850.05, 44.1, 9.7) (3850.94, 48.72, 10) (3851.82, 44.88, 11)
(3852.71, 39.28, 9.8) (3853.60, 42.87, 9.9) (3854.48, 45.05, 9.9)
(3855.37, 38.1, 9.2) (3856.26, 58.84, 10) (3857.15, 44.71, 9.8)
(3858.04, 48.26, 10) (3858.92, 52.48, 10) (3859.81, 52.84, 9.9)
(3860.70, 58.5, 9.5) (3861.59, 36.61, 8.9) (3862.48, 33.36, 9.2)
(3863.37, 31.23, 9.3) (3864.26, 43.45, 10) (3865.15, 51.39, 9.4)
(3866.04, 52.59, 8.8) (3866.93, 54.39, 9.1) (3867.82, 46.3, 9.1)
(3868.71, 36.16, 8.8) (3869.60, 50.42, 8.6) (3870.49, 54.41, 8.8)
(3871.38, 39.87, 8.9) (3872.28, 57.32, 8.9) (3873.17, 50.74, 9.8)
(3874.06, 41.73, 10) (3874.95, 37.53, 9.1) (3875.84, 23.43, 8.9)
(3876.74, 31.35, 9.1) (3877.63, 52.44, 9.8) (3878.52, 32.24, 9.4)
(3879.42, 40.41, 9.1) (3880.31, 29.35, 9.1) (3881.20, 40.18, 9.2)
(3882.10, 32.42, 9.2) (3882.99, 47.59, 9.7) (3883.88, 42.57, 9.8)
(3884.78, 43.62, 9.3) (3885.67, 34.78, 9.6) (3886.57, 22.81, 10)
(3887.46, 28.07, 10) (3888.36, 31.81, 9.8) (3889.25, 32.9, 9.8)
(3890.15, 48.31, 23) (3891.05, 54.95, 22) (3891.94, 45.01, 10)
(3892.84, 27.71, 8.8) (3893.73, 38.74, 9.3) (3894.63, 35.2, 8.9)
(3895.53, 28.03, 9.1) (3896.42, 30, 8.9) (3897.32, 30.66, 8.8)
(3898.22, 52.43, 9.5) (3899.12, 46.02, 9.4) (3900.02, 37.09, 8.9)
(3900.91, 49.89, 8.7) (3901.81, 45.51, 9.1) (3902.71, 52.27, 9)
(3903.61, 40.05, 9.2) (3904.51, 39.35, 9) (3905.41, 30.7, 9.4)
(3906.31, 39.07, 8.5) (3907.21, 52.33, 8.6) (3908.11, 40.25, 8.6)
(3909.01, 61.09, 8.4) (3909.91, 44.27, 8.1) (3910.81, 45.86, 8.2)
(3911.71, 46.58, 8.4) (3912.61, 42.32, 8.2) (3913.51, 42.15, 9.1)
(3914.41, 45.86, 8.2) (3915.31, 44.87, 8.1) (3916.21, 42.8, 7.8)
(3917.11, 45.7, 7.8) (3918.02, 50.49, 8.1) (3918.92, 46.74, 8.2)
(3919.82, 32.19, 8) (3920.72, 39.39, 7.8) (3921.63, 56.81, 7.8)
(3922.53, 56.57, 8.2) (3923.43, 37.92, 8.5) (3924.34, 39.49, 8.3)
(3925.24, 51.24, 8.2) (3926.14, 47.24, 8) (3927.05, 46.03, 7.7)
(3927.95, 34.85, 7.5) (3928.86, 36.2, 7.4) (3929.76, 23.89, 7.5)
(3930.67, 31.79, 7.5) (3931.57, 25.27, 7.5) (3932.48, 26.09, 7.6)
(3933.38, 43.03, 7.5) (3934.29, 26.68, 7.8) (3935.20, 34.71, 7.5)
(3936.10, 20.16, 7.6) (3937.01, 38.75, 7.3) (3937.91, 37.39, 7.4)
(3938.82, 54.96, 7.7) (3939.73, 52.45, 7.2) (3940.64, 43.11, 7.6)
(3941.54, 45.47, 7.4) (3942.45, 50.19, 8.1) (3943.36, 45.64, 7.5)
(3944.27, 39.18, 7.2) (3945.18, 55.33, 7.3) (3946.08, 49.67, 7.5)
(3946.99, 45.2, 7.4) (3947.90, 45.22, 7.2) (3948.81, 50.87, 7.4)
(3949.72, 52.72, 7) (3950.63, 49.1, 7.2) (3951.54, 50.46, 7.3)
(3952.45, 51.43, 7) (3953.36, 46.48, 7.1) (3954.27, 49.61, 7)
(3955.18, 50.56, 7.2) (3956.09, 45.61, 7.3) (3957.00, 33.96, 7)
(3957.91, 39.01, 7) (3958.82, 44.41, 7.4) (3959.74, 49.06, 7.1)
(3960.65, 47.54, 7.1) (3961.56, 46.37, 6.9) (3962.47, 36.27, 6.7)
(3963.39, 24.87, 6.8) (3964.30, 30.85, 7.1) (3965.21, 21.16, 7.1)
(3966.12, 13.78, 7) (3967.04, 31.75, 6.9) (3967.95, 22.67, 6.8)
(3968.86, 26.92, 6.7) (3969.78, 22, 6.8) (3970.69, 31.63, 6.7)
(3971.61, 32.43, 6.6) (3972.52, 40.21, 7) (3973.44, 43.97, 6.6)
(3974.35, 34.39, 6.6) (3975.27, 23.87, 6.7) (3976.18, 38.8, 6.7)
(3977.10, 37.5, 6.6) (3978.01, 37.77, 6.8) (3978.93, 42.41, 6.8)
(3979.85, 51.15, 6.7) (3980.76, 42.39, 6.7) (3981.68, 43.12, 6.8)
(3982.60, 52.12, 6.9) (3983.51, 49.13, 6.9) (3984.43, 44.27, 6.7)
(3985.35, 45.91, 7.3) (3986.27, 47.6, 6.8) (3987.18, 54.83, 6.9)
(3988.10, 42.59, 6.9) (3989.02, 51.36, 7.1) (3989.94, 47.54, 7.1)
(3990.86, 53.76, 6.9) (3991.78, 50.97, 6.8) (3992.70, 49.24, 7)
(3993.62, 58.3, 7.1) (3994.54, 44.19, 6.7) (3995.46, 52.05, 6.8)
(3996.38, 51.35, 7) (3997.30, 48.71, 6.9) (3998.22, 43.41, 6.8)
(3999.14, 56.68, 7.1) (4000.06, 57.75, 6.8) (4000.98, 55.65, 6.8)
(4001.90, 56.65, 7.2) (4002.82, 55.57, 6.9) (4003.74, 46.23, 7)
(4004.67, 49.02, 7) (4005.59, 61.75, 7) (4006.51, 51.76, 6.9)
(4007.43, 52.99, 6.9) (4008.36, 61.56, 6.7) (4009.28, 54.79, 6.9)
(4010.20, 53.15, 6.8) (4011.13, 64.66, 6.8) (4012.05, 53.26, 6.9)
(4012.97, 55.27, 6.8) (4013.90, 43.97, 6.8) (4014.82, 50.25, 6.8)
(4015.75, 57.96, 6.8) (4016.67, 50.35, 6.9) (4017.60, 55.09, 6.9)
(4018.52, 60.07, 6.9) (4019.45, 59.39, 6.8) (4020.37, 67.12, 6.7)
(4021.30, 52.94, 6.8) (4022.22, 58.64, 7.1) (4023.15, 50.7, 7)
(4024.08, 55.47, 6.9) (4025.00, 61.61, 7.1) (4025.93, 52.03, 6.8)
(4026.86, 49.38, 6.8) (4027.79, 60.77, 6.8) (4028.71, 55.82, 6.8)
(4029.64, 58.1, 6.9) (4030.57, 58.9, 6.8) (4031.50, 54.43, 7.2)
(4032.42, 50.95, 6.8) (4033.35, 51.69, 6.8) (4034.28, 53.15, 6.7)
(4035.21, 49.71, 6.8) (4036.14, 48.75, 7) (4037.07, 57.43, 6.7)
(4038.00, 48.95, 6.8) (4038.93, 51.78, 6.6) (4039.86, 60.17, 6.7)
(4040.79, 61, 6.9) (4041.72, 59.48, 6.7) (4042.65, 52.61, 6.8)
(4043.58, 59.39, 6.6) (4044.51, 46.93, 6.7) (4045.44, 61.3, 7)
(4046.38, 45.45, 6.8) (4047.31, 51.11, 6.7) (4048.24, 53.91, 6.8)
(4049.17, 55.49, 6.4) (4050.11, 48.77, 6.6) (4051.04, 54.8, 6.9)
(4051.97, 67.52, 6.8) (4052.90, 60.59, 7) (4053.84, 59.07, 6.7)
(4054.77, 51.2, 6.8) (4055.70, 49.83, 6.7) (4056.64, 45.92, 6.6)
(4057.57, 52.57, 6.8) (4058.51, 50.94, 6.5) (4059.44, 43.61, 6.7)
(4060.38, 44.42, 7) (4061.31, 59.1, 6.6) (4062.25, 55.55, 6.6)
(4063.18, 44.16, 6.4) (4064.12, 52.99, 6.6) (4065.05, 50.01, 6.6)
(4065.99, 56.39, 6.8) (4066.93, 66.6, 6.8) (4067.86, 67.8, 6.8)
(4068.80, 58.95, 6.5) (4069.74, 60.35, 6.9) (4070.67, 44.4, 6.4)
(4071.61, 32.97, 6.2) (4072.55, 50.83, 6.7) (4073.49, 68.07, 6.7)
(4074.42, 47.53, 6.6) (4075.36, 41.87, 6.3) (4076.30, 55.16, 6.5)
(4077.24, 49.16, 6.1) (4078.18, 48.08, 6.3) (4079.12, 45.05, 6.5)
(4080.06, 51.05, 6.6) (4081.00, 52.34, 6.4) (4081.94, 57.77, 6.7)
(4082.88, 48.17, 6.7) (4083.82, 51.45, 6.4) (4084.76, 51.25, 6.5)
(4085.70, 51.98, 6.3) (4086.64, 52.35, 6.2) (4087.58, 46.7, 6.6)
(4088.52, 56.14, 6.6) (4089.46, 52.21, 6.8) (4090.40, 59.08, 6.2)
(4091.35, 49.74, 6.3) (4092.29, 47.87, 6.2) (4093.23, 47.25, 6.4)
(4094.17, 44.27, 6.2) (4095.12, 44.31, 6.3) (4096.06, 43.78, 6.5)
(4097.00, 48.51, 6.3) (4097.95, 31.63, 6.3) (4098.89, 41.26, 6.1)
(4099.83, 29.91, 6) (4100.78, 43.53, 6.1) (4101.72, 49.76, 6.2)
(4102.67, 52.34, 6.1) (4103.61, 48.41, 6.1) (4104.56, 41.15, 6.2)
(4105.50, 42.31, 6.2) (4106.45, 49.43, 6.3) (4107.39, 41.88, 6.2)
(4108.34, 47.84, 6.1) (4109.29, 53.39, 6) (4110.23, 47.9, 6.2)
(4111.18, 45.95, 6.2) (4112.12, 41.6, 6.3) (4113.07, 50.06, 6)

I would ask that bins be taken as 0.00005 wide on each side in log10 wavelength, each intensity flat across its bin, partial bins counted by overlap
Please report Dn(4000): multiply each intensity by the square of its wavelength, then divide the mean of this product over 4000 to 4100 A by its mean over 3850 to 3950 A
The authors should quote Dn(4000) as 1.35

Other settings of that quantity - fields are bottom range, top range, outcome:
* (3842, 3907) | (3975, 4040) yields 1.34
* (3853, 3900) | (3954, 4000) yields 1.06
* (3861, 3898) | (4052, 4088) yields 1.45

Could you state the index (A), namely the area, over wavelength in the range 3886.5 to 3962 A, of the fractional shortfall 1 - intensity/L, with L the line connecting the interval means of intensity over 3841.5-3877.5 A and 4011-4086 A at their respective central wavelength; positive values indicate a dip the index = 7.1 A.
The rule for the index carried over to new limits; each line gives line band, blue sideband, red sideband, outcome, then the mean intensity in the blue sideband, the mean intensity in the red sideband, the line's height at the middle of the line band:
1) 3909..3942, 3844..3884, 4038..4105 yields 3.1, 43.4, 51.2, 45.7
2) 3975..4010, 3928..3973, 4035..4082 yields -3.7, 39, 53.1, 44.5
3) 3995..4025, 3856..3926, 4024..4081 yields -2.4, 42.7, 53.4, 50.6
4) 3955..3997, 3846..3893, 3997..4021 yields 8.9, 42.3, 54.8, 51.8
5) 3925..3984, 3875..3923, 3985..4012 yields 9.4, 41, 52.5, 47.4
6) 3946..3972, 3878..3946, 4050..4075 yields 3.1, 40.8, 53.5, 44.8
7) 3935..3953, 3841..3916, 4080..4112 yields -0.9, 41.9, 47.6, 43.6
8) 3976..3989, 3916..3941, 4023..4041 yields 0.6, 40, 54.5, 47.6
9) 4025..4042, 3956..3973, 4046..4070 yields -2.1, 33.4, 54.1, 48.7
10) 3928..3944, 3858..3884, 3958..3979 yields -0.2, 43.3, 33.9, 37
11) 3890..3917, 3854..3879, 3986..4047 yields 2.6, 44.8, 53.9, 47.1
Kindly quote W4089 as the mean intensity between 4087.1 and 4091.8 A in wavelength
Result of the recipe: 52.8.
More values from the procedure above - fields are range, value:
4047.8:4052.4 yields 56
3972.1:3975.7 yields 35.6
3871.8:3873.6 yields 53.7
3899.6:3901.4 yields 43.8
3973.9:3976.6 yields 32.3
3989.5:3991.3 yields 50.6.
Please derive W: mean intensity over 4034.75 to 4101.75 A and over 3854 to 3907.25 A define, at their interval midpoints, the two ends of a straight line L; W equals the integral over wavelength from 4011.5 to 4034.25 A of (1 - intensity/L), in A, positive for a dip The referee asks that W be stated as -2.8 A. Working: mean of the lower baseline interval 41.7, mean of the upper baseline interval 51.4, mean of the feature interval 55.2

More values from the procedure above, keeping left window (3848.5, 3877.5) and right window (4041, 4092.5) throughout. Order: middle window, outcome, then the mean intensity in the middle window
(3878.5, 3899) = 3.8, 37.2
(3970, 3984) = 2.7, 39.8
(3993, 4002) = -0.4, 52.3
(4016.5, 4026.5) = -1.1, 56.8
